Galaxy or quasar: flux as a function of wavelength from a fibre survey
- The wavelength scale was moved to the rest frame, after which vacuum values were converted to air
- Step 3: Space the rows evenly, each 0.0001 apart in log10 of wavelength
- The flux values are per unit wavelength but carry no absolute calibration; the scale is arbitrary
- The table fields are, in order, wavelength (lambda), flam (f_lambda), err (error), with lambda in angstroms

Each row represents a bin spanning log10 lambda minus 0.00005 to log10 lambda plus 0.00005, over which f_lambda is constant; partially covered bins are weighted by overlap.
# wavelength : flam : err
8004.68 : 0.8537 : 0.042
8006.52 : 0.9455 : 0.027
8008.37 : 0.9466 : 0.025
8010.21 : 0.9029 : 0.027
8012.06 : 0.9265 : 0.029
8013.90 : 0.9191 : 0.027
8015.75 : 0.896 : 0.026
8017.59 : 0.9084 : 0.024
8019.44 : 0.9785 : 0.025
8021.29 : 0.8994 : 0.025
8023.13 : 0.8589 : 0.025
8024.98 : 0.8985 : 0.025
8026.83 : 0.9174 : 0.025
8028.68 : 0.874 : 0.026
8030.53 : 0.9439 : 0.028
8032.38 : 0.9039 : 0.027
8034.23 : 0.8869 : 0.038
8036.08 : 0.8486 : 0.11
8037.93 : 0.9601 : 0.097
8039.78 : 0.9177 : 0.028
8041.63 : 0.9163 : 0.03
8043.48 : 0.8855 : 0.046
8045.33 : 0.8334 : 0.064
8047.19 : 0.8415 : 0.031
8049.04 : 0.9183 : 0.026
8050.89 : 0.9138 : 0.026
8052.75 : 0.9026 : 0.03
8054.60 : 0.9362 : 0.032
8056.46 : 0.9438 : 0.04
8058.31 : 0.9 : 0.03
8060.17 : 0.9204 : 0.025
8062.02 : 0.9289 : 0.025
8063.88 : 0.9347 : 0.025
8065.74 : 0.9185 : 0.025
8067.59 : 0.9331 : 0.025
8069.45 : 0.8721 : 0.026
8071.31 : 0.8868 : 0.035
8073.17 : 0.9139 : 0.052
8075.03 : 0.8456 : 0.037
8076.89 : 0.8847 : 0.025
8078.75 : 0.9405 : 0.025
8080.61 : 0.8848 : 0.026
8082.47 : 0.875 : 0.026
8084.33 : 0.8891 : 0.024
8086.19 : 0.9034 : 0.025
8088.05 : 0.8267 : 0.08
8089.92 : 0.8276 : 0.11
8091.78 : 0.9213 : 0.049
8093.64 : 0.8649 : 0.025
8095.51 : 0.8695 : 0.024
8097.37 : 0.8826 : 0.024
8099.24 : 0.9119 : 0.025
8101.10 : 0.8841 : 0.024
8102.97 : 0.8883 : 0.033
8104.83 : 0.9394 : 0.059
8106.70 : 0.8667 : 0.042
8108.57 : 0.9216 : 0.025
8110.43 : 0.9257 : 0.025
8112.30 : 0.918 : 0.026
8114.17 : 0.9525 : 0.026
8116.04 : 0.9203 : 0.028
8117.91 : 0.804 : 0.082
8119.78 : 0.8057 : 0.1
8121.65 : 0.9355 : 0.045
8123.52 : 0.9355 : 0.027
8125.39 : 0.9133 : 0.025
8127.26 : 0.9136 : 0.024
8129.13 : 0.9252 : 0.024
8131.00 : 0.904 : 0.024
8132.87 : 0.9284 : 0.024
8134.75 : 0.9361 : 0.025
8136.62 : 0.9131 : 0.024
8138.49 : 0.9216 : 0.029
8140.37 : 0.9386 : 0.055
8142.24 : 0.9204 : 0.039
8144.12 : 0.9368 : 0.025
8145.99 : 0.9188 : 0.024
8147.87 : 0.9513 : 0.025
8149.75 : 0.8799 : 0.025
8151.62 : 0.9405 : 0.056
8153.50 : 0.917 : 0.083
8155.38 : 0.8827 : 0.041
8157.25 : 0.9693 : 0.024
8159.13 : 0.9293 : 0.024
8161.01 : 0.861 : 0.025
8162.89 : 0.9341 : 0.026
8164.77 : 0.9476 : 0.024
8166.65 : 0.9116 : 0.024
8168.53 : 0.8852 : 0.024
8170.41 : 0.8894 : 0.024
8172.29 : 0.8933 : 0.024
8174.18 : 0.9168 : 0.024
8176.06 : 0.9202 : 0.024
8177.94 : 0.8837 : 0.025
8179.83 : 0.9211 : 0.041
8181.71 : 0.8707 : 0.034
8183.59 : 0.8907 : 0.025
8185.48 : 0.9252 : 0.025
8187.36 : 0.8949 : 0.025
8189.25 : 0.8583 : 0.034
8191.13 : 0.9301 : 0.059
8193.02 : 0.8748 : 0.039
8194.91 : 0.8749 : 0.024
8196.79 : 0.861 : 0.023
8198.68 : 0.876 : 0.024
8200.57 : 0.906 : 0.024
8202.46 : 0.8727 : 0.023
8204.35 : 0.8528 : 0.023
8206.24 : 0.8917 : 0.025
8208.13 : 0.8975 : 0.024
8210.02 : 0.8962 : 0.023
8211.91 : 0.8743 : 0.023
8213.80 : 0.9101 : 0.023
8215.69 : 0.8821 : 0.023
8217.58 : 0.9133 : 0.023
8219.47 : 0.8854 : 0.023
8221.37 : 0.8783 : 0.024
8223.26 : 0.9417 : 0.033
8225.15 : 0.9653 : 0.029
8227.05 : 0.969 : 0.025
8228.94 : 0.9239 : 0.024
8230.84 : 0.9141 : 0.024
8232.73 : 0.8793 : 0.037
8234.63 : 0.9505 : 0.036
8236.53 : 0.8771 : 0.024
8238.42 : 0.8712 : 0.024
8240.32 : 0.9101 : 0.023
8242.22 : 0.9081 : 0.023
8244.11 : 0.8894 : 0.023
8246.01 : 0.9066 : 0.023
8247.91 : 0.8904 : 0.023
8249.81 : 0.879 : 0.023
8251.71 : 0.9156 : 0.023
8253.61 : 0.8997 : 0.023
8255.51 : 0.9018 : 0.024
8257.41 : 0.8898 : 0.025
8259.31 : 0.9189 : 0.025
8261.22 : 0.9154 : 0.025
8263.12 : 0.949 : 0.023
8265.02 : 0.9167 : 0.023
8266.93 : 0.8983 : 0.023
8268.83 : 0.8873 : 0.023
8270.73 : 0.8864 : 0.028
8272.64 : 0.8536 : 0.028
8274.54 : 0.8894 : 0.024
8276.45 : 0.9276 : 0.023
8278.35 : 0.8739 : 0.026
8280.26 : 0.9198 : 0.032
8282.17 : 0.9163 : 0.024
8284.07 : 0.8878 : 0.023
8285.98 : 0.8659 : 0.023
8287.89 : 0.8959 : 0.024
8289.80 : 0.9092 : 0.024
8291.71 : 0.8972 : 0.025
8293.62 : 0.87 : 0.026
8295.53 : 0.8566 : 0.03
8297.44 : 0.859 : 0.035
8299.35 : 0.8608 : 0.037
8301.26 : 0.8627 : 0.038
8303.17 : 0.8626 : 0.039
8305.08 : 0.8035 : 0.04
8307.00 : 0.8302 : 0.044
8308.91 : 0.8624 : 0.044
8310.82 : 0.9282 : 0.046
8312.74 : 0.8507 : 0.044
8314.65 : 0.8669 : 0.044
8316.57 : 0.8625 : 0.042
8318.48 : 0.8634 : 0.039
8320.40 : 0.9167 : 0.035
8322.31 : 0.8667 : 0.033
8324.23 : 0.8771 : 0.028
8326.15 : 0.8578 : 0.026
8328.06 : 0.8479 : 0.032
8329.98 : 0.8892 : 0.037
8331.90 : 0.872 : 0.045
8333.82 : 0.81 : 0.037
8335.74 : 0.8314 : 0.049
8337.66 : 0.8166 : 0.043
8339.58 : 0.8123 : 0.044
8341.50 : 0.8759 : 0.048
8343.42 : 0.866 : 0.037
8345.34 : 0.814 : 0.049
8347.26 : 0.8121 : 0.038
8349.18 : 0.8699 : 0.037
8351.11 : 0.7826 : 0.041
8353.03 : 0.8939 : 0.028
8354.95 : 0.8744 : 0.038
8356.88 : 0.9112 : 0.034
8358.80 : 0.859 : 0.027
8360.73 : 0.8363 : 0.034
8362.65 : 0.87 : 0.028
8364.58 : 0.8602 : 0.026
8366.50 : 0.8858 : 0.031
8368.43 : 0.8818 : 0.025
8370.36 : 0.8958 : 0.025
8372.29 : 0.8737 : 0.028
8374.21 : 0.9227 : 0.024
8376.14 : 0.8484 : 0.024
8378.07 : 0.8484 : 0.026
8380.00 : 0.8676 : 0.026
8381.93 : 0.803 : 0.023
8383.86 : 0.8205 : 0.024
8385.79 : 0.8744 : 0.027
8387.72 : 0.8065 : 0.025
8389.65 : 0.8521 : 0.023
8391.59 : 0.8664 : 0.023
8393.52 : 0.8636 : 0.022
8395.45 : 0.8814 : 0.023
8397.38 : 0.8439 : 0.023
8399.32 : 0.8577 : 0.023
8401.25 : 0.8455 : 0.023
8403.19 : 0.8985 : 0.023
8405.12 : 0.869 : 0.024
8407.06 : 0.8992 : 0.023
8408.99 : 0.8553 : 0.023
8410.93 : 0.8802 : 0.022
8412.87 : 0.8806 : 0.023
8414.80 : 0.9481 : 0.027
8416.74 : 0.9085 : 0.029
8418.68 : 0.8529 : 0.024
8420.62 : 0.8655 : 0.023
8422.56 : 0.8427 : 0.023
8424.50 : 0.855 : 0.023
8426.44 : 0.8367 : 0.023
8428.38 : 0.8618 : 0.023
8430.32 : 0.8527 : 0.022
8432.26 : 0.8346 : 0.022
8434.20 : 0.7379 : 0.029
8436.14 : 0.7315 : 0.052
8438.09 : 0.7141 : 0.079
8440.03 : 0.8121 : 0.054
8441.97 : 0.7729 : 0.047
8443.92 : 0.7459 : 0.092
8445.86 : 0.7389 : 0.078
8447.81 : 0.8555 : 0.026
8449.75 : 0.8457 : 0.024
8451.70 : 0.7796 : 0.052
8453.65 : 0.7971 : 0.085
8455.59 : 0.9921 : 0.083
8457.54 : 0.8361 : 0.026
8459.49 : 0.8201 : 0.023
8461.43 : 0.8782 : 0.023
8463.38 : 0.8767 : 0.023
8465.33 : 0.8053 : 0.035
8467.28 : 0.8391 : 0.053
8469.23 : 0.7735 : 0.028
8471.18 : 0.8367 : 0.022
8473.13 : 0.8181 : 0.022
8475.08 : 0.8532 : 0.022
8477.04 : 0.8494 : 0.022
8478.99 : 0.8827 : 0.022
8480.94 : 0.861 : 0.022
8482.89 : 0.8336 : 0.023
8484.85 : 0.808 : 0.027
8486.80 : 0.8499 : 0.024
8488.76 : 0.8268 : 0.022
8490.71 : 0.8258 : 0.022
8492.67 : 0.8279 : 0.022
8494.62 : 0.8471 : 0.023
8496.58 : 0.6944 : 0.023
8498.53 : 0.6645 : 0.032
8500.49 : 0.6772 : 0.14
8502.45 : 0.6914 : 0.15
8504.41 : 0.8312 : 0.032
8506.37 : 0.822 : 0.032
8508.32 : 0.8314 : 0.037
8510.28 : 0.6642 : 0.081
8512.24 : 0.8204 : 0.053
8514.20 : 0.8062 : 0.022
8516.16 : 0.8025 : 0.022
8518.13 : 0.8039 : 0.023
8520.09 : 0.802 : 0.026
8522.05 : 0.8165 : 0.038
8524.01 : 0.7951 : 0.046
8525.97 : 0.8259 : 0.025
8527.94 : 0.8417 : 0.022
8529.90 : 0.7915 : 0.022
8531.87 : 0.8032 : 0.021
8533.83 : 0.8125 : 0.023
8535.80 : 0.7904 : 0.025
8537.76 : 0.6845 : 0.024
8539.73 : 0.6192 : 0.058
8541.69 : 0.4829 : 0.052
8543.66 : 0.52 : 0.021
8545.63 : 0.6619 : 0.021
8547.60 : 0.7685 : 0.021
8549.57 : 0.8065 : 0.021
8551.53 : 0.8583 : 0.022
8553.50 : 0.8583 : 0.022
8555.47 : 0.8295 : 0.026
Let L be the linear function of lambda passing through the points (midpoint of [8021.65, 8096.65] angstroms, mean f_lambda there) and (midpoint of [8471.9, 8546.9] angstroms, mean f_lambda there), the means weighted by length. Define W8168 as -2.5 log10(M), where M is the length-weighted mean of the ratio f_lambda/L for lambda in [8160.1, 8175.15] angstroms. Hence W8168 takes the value -0.05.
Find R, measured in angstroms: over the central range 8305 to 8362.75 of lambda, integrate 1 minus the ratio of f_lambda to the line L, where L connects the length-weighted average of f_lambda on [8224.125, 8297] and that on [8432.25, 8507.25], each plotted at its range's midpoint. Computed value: 0.8 angstroms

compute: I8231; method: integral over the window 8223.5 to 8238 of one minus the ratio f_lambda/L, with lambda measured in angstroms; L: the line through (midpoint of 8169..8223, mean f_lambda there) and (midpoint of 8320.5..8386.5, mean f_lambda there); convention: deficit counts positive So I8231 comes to -0.66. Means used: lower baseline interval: 0.891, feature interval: 0.925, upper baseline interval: 0.857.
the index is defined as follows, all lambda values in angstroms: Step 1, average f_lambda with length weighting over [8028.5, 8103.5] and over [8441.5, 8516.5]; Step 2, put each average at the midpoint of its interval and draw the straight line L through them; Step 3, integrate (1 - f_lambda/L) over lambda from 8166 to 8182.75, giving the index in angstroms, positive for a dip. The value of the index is -0.5 angstroms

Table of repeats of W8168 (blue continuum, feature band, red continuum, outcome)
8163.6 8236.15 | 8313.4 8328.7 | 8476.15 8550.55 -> -0.024 mag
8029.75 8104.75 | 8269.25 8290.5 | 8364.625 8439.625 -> -0.029 mag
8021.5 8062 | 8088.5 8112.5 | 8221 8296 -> 0.012 mag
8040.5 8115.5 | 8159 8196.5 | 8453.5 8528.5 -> -0.026 mag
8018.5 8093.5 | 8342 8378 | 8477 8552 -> -0.063 mag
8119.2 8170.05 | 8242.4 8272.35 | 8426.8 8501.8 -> -0.027 mag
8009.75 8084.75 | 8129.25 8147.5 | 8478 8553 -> -0.056 mag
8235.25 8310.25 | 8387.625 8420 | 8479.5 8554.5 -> -0.060 mag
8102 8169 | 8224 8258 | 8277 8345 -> -0.027 mag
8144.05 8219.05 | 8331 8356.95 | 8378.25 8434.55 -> 0.034 mag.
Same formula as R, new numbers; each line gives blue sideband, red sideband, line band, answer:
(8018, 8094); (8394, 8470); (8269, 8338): -0.9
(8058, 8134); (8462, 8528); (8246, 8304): -2.4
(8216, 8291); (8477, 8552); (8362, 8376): -0.6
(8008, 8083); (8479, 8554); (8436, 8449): 0.4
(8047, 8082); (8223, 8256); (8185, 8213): 0.7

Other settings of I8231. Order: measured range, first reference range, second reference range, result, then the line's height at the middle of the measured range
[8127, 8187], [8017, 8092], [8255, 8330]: -1.5 angstroms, 0.892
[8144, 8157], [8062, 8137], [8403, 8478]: -0.4 angstroms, 0.889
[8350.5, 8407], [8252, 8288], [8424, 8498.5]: -0.6 angstroms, 0.854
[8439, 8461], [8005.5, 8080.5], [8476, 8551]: -0.8 angstroms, 0.791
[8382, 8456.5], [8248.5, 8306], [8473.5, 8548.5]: -2.0 angstroms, 0.819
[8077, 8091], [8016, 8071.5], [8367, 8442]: 0.3 angstroms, 0.9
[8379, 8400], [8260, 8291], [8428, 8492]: 0.1 angstroms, 0.852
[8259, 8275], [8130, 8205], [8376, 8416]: -0.3 angstroms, 0.887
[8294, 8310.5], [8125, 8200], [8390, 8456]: 0.4 angstroms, 0.872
